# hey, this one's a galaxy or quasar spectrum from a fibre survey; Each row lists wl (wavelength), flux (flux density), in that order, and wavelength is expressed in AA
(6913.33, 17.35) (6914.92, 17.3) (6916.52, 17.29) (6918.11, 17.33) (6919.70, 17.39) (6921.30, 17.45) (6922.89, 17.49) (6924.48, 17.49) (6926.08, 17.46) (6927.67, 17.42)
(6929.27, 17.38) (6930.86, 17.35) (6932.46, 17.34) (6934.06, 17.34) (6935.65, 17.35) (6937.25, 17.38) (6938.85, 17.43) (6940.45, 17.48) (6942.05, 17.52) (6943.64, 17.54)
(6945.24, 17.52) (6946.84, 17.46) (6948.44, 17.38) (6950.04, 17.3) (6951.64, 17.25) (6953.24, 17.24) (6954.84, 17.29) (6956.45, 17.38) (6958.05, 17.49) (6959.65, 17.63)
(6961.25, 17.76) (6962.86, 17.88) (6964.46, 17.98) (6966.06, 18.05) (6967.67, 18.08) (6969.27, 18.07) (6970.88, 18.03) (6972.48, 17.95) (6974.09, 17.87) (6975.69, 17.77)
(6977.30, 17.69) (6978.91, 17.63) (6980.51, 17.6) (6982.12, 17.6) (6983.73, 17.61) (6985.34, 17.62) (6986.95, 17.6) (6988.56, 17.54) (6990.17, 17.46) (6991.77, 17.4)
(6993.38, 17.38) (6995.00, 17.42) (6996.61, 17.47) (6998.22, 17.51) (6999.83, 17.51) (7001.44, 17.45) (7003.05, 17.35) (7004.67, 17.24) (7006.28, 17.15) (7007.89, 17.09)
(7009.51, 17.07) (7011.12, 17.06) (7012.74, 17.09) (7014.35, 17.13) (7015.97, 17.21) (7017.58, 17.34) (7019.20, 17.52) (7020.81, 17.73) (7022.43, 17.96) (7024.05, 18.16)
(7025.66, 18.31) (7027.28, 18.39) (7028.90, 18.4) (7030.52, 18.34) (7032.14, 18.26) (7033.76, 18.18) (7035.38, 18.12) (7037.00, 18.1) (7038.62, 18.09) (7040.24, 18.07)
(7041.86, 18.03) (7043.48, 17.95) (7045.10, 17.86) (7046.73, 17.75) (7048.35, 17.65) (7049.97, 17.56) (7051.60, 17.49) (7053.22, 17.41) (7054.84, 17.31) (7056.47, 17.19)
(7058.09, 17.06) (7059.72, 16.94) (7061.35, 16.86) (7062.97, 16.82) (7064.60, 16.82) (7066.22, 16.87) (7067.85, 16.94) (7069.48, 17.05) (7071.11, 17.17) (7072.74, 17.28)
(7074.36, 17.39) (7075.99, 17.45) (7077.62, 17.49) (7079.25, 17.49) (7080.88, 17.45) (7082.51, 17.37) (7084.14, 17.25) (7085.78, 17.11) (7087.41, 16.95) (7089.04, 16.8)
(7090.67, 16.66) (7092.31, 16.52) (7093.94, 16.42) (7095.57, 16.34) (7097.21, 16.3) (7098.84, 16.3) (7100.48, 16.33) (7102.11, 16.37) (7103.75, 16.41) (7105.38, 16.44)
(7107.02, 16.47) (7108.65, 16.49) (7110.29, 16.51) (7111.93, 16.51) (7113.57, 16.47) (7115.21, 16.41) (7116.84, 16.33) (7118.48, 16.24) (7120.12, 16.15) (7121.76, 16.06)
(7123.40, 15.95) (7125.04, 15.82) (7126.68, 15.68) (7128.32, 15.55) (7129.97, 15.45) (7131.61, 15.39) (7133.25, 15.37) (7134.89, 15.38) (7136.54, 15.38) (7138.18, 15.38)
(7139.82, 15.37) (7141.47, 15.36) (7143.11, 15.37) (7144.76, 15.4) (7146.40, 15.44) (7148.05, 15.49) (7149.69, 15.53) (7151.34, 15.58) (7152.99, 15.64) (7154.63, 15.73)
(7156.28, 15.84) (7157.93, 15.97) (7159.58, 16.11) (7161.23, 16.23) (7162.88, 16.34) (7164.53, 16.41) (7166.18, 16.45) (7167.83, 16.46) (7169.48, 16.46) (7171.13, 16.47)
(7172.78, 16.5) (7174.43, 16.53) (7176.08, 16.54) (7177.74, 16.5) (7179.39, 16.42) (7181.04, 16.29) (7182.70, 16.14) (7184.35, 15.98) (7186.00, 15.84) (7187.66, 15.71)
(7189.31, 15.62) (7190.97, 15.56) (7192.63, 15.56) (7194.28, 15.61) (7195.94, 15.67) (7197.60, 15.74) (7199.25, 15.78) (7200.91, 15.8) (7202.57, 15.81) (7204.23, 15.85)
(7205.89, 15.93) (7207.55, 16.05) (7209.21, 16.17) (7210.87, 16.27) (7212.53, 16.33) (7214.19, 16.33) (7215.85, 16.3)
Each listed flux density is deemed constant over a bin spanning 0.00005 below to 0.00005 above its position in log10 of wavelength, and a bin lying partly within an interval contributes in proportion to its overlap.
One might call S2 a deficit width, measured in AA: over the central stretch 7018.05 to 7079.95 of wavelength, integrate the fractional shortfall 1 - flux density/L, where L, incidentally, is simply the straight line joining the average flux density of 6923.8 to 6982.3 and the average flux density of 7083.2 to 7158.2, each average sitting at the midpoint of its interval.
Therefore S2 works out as -3.4 AA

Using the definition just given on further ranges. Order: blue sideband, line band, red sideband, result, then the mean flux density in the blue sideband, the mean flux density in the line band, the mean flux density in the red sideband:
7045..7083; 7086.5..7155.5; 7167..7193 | 3.0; 17.3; 16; 16.2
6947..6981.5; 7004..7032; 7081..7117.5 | -0.6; 17.7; 17.6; 16.6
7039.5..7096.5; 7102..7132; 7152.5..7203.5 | 1.0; 17.2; 16.1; 16.1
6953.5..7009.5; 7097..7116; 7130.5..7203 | 0.0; 17.6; 16.4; 15.9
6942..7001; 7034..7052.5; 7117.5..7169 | -1.2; 17.6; 17.9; 15.8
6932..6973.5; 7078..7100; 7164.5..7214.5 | -0.2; 17.6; 16.8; 16.1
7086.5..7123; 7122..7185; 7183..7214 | 0.9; 16.4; 15.9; 15.9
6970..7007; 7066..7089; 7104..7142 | -1.0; 17.6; 17.2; 15.9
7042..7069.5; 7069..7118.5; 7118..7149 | -0.9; 17.3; 16.8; 15.6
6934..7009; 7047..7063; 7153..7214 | -0.3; 17.5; 17.3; 16.1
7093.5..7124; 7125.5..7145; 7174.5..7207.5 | 0.9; 16.3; 15.4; 15.9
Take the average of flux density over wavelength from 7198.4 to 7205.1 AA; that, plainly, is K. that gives 15.8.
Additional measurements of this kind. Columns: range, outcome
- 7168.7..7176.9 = 16.5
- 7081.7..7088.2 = 17.2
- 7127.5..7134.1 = 15.4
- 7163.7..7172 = 16.5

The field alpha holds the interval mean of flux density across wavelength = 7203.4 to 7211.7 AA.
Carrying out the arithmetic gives 16.1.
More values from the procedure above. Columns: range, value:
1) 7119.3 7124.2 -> 16.1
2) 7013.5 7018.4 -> 17.2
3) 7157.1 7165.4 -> 16.2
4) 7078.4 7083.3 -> 17.4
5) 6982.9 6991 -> 17.6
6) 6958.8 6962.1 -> 17.7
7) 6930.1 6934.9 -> 17.3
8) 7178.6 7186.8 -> 16.1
